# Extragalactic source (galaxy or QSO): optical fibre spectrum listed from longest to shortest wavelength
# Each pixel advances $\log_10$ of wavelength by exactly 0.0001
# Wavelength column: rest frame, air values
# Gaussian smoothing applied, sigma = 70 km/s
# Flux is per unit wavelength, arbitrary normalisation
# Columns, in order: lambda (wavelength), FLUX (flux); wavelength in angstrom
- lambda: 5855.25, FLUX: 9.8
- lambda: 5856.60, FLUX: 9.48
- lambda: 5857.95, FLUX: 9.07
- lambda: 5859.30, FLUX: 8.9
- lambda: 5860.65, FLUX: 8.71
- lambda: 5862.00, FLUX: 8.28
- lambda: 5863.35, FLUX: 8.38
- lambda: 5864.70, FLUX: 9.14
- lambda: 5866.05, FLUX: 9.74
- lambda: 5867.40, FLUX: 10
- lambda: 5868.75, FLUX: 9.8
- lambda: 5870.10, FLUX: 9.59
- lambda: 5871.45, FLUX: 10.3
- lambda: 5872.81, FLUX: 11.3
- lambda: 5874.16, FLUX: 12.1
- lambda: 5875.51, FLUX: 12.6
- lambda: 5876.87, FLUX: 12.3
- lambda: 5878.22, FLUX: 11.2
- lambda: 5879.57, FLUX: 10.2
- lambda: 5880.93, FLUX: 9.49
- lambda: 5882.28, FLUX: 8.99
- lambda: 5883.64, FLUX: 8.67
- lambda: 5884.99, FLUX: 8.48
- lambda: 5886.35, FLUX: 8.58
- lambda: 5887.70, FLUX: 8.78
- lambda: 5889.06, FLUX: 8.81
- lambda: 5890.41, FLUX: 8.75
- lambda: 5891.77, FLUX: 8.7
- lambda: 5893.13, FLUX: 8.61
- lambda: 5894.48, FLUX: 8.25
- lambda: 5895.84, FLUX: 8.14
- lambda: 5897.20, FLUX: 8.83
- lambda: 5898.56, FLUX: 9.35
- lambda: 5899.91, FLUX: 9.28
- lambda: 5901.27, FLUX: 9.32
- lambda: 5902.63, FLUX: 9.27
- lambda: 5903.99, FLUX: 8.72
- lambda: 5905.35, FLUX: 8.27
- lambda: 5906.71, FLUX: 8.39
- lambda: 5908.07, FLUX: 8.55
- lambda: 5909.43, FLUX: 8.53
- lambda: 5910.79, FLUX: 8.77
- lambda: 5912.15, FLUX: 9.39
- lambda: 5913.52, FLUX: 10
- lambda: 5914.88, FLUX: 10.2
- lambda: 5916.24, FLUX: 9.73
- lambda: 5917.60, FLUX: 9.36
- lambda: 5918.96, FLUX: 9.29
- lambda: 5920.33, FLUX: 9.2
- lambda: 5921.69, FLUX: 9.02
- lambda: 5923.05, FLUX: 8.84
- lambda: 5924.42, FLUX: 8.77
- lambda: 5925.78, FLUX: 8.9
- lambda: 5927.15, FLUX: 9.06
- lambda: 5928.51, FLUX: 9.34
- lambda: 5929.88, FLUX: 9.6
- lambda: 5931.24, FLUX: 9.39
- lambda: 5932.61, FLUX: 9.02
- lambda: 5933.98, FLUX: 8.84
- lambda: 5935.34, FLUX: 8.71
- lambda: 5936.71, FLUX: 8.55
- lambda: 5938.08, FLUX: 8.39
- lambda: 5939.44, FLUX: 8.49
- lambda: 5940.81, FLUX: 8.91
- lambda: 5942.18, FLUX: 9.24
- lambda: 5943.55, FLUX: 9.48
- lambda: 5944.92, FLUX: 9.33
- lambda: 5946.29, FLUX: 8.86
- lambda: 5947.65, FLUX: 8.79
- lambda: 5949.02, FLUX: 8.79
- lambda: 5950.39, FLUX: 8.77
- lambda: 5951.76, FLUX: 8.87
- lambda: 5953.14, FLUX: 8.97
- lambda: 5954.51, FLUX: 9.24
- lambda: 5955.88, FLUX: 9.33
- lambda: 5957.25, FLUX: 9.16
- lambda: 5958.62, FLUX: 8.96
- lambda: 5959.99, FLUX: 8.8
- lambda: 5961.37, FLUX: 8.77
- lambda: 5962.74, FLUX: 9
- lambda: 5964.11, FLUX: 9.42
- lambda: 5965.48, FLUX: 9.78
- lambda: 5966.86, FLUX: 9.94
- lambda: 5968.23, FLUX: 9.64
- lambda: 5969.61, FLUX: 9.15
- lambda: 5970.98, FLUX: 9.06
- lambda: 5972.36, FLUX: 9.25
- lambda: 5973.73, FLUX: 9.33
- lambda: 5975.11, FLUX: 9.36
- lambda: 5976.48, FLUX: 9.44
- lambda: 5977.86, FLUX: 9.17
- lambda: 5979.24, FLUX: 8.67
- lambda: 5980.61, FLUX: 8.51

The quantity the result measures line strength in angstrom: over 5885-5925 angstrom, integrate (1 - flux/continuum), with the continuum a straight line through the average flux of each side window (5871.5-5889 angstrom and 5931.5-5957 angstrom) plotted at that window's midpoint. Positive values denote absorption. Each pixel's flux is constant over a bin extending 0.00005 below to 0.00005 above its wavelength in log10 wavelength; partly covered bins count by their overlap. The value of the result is 3.0 angstrom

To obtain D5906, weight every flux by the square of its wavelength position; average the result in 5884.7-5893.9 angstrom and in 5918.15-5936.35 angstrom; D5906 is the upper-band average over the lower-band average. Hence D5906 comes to 1.06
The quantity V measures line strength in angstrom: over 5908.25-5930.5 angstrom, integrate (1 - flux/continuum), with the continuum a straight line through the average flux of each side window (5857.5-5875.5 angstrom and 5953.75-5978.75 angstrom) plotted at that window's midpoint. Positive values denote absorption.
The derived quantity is 0.61 angstrom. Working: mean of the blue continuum 9.76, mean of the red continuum 9.26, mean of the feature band 9.23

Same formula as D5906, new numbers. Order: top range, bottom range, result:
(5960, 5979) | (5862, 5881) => 0.92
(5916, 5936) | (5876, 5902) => 1.00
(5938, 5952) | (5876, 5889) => 0.95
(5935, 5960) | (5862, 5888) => 0.92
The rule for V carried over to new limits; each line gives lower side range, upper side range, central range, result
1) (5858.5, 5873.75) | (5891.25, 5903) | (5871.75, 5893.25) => -1.7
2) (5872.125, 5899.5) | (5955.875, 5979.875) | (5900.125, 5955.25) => 2.2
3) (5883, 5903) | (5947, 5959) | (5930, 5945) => 0.0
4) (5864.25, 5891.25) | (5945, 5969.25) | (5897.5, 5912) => 1.2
